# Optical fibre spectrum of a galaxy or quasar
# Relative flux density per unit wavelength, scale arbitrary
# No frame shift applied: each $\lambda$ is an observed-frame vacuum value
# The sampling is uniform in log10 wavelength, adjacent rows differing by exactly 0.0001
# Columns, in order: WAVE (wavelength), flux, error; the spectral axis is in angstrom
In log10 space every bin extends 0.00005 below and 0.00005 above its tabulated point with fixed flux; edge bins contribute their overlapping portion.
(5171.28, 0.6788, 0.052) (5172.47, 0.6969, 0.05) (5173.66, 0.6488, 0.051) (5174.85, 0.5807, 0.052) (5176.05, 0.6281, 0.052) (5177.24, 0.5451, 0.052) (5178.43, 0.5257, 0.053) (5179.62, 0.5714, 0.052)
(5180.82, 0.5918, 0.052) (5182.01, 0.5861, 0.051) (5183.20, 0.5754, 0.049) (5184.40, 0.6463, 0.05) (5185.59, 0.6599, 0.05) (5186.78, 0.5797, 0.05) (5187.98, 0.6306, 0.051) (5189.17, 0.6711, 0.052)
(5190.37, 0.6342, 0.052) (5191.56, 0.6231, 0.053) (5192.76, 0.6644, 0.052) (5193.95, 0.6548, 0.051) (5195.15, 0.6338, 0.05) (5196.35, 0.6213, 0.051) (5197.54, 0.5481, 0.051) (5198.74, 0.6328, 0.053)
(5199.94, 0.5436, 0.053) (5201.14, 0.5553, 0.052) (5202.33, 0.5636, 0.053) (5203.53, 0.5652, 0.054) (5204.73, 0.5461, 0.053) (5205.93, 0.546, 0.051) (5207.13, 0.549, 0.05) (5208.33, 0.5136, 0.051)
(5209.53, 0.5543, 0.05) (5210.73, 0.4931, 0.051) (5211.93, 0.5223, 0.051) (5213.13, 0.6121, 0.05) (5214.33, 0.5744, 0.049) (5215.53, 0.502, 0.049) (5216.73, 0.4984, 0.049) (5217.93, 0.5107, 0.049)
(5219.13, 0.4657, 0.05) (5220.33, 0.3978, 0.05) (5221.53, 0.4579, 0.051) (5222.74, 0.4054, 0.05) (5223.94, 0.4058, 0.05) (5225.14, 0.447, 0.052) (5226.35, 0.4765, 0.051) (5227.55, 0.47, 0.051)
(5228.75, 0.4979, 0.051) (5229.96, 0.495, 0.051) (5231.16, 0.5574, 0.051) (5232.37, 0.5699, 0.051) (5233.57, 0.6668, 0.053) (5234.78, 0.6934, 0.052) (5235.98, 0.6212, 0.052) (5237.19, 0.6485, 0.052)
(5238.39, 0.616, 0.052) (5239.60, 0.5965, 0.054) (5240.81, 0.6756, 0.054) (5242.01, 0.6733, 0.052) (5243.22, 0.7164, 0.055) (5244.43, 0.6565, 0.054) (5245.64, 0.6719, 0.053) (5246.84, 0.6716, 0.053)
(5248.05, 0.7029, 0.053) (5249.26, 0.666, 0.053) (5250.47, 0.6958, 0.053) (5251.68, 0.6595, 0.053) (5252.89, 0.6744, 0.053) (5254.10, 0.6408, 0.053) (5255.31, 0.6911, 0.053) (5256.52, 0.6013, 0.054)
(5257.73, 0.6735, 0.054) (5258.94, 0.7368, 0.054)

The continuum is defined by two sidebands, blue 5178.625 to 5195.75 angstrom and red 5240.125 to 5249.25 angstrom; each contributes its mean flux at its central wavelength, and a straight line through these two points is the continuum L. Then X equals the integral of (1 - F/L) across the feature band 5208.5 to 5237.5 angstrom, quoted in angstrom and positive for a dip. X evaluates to 6.01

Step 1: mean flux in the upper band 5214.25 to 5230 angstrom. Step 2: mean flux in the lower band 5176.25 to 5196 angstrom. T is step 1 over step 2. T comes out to 0.8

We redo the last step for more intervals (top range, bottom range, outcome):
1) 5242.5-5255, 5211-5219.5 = 1.28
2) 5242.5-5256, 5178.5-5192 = 1.10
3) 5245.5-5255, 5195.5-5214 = 1.21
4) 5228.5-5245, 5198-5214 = 1.12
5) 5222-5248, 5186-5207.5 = 0.98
